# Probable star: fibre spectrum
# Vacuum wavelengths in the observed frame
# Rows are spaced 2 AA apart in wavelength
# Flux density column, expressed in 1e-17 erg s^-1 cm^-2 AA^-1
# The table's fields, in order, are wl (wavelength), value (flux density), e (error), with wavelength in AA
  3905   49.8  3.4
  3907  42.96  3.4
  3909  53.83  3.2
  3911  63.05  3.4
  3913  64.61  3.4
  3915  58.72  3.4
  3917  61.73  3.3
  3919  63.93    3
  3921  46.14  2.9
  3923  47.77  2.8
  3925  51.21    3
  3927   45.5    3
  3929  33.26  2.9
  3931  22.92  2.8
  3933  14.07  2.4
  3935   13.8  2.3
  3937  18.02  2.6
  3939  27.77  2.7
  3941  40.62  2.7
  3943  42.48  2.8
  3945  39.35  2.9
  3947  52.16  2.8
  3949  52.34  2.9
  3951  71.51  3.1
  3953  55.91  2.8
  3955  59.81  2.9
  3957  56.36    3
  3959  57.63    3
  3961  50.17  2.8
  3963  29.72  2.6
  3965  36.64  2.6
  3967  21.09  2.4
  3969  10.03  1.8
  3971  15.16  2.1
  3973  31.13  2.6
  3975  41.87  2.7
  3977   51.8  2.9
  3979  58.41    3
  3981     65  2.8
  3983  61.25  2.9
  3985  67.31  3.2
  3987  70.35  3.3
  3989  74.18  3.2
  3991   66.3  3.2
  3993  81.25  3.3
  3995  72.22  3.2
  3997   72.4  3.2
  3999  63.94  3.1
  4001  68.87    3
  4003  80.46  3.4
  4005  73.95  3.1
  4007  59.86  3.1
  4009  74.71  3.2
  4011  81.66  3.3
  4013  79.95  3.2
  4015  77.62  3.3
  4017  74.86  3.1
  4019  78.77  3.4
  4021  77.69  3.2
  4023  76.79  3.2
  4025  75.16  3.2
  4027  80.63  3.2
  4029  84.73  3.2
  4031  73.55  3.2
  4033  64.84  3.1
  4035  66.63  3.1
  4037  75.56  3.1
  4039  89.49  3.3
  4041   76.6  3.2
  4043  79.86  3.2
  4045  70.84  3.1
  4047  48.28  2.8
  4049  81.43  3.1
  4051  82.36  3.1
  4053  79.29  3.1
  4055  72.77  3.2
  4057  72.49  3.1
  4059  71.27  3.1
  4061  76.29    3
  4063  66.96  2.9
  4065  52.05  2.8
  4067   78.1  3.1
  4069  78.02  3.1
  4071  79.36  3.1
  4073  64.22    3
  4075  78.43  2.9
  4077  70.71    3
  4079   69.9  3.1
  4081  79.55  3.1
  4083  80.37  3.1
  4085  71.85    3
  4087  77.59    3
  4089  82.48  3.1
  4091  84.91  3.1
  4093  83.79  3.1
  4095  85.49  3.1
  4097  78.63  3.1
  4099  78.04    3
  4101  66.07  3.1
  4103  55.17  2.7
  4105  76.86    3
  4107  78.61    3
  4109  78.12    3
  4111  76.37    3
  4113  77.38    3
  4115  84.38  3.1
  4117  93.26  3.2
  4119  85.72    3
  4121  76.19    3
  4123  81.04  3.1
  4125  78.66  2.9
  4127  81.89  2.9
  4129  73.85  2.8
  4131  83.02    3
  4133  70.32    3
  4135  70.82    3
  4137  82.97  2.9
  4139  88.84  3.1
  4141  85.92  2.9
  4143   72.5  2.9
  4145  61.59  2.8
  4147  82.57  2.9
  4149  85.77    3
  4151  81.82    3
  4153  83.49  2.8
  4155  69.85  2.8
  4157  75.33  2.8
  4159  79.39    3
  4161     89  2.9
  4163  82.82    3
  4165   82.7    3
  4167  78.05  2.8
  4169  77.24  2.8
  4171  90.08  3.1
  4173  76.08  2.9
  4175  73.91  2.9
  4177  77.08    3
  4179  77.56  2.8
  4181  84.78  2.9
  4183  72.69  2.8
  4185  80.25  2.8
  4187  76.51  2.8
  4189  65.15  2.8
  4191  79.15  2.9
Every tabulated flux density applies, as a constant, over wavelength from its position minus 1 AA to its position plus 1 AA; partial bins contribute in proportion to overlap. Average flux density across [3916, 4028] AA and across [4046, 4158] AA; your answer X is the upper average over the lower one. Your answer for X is 1.39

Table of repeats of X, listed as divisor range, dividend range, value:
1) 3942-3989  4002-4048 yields 1.55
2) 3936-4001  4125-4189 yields 1.55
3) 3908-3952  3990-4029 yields 1.67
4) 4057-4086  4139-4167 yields 1.10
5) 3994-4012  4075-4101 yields 1.08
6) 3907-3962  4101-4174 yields 1.69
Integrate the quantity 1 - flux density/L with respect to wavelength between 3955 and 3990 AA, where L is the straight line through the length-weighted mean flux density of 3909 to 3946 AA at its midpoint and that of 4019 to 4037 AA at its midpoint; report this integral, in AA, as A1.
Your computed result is 6.15 AA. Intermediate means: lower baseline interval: 42.3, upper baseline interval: 75.2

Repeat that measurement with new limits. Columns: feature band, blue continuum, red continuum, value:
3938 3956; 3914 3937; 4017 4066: -0.75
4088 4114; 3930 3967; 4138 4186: -3.31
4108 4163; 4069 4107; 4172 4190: -2.71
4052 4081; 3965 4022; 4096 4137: -0.50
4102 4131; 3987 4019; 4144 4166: -0.21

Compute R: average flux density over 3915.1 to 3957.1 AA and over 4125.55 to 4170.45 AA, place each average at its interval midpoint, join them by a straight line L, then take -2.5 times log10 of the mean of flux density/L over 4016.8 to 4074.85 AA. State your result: -0.197 mag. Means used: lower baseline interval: 43.7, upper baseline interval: 79.2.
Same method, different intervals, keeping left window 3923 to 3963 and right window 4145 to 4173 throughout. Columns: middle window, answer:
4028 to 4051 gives -0.24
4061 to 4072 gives -0.12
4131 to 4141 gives -0.04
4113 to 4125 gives -0.14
